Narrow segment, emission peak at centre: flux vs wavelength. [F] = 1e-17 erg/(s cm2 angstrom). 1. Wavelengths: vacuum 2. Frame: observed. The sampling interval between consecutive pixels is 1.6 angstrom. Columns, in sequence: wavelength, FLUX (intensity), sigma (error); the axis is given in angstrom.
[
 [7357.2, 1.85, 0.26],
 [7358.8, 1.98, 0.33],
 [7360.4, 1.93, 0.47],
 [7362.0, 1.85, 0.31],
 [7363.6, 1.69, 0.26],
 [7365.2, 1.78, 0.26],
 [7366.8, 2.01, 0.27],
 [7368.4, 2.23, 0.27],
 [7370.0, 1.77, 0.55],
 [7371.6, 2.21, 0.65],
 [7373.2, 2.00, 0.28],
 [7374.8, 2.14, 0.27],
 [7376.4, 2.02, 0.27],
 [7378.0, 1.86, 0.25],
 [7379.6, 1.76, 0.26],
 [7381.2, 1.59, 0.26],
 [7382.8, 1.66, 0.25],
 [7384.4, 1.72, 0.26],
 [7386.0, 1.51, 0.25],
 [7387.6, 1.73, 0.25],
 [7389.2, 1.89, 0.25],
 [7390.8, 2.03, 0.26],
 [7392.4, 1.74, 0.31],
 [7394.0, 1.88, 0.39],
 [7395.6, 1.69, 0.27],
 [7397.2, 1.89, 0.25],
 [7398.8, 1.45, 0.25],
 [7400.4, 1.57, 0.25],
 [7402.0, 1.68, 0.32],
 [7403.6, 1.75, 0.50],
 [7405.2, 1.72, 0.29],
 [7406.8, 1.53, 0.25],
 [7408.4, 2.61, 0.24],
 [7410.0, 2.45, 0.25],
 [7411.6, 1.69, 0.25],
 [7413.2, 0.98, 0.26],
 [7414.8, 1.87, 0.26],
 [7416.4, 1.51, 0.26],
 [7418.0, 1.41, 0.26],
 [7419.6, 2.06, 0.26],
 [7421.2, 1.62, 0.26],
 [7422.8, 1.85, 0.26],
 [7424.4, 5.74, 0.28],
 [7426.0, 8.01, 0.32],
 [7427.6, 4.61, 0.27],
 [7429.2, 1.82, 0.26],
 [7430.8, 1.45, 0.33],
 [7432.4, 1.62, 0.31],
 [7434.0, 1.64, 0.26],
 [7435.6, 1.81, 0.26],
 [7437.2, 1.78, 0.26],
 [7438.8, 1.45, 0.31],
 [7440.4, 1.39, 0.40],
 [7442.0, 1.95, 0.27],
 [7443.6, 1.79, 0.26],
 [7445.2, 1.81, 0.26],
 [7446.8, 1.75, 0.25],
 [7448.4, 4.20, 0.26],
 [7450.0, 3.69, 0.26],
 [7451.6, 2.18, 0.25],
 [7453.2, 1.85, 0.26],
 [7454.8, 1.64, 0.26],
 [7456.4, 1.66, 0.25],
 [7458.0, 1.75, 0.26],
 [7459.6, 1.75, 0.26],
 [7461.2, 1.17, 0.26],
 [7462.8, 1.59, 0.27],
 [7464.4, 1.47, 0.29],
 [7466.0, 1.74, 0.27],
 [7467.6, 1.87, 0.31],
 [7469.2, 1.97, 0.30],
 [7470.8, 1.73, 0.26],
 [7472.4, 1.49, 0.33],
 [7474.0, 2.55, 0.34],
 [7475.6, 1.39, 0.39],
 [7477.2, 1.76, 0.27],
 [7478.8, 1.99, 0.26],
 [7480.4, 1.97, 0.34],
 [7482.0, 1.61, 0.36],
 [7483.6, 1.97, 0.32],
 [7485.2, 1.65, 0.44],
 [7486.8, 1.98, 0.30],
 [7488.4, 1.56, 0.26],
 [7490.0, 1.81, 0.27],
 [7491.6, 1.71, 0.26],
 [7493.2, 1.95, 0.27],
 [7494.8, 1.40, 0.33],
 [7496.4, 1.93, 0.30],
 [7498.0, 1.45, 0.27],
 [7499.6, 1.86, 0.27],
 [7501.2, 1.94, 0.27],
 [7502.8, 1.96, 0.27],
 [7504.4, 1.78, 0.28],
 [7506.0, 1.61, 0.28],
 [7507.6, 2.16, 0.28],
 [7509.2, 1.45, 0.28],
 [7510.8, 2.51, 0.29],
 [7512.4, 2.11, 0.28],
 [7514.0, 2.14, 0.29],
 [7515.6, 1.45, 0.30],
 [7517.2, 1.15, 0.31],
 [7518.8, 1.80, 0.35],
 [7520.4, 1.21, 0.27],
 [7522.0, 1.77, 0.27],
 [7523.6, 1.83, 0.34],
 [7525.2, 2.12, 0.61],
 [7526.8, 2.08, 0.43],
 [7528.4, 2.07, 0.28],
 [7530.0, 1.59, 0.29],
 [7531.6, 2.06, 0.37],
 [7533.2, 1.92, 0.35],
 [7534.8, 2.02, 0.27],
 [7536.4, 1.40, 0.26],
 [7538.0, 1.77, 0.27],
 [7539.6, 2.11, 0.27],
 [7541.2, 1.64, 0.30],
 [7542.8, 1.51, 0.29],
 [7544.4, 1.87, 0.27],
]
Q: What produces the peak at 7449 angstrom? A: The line [N II] 6583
